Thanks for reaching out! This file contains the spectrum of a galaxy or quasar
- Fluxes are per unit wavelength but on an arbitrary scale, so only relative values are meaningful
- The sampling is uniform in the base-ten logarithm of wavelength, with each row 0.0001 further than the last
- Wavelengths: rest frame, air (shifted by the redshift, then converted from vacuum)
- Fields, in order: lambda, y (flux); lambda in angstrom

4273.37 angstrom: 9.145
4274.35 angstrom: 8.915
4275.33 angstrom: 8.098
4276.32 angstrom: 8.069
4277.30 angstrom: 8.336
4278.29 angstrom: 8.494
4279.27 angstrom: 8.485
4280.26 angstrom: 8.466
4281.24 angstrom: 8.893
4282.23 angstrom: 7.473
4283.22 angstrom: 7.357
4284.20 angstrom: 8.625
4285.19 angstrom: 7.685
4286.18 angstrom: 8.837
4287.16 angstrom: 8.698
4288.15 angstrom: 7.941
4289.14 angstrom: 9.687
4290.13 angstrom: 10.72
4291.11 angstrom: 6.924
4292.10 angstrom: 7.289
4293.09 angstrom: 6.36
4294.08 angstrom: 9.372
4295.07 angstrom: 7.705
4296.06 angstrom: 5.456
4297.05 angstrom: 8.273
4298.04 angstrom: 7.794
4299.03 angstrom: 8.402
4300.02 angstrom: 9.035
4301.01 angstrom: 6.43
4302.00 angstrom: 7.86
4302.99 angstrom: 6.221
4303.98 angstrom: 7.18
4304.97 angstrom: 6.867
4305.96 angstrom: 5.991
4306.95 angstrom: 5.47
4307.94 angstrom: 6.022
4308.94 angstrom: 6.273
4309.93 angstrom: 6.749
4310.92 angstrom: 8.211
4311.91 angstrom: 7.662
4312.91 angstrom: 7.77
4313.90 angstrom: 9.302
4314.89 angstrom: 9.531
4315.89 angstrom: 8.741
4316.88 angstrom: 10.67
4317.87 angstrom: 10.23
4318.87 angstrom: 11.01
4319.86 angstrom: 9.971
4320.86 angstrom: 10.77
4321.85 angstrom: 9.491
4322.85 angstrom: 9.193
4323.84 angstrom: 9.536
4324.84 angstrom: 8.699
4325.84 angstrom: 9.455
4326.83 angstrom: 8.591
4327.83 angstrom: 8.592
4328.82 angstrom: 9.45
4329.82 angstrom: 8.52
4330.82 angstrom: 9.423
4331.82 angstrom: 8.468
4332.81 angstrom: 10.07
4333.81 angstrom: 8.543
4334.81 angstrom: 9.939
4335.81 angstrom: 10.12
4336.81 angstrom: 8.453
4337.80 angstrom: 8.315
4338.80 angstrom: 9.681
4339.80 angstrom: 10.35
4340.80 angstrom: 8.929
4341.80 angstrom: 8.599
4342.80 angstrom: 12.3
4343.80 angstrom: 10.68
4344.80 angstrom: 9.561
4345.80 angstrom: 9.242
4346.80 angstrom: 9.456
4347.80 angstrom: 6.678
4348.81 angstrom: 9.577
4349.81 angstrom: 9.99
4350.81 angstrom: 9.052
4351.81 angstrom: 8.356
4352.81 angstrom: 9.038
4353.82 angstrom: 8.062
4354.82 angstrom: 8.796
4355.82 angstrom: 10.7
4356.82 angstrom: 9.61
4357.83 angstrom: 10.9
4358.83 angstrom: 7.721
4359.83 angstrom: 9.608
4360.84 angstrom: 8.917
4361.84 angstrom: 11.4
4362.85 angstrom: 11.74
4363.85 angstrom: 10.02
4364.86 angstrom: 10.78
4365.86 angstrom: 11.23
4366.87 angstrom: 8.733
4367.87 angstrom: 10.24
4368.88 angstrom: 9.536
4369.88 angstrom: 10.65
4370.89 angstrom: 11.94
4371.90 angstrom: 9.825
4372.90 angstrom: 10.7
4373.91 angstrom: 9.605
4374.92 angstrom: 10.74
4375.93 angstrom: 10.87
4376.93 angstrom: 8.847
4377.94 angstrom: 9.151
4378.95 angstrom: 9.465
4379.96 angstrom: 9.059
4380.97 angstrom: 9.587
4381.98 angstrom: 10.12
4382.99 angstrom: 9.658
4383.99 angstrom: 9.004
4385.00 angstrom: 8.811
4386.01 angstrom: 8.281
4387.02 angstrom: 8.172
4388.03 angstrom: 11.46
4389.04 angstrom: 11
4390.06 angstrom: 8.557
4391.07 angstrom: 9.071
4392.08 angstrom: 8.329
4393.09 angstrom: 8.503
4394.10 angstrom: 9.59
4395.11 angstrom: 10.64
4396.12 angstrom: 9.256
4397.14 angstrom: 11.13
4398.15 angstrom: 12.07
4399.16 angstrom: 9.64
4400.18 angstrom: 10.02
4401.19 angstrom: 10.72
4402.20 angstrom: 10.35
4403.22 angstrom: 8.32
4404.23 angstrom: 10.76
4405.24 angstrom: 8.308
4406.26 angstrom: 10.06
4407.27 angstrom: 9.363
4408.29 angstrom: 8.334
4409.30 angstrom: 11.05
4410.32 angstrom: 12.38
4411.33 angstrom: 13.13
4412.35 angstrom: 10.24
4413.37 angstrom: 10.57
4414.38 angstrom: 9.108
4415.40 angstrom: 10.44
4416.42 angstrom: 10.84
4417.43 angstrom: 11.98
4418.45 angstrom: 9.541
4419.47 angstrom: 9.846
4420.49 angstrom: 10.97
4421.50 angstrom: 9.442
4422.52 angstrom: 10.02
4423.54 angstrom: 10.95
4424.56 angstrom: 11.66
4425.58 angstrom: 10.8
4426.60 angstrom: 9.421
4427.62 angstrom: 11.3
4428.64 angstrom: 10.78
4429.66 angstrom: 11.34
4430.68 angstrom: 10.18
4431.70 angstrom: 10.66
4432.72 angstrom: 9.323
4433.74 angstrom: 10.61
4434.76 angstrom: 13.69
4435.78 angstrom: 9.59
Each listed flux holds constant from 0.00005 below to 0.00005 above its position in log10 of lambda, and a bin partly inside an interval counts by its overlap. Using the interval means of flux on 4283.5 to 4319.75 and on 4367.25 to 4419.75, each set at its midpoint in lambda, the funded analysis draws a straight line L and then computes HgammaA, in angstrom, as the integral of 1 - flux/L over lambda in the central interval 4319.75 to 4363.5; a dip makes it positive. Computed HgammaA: -2.8 angstrom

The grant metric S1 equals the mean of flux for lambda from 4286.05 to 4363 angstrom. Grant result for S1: 8.77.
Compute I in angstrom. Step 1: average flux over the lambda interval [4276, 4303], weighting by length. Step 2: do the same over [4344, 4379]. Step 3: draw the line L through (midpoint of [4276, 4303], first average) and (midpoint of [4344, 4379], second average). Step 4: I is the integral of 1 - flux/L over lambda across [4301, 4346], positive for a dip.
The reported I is 0.47 angstrom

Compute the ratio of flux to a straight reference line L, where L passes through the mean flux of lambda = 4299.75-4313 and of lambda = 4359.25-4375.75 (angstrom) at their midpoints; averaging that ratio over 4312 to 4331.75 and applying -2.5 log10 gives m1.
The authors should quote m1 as -0.20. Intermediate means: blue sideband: 6.92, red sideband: 10.3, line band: 9.36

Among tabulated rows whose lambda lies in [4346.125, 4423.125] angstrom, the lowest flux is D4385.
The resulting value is 6.678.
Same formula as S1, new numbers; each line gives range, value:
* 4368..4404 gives 9.8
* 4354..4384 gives 9.97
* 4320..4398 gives 9.59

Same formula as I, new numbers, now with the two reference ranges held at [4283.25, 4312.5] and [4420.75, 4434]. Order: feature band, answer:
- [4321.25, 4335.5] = -1.56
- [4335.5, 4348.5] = -1.26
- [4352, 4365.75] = -1.29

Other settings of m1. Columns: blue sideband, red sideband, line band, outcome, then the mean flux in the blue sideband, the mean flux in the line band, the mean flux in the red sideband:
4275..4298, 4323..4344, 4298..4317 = 0.152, 8.13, 7.55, 9.35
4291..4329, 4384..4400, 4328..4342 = -0.072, 8.17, 9.21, 9.62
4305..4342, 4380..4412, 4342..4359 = -0.025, 8.81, 9.41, 9.85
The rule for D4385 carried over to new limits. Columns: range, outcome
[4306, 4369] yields 5.47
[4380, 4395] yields 8.172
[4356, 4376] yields 7.721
